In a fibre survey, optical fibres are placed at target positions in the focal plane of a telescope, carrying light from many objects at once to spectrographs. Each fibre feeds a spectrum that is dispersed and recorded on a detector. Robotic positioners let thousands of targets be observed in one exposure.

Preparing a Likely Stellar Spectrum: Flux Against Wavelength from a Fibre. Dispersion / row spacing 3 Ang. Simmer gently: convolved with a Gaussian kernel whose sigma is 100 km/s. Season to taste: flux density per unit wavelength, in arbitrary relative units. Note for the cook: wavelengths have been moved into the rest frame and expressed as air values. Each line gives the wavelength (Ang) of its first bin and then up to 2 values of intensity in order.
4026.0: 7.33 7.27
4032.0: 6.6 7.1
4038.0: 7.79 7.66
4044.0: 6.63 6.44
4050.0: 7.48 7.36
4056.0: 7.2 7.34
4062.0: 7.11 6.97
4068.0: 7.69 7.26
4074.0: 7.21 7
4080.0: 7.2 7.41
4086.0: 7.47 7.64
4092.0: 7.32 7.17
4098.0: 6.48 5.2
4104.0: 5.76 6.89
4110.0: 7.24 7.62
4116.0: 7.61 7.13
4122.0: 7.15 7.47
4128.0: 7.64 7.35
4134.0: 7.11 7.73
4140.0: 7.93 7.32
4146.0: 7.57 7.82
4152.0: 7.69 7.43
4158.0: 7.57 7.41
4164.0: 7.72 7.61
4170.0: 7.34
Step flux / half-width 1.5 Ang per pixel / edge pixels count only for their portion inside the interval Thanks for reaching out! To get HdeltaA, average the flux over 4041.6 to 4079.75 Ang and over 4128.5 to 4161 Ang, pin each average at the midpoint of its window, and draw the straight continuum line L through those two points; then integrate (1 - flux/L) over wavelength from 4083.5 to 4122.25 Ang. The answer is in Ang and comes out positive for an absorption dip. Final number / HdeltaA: 2.0 Ang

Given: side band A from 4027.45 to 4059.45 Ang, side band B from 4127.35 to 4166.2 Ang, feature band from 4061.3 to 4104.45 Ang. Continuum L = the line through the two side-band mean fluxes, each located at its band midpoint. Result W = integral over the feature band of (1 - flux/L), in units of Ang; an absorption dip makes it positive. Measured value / 1.7 Ang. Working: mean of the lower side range 7.16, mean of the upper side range 7.56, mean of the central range 7.02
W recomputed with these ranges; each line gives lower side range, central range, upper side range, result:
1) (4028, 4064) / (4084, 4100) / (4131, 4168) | 0.4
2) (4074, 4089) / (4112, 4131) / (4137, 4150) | 0.3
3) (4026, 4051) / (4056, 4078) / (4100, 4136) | -0.4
